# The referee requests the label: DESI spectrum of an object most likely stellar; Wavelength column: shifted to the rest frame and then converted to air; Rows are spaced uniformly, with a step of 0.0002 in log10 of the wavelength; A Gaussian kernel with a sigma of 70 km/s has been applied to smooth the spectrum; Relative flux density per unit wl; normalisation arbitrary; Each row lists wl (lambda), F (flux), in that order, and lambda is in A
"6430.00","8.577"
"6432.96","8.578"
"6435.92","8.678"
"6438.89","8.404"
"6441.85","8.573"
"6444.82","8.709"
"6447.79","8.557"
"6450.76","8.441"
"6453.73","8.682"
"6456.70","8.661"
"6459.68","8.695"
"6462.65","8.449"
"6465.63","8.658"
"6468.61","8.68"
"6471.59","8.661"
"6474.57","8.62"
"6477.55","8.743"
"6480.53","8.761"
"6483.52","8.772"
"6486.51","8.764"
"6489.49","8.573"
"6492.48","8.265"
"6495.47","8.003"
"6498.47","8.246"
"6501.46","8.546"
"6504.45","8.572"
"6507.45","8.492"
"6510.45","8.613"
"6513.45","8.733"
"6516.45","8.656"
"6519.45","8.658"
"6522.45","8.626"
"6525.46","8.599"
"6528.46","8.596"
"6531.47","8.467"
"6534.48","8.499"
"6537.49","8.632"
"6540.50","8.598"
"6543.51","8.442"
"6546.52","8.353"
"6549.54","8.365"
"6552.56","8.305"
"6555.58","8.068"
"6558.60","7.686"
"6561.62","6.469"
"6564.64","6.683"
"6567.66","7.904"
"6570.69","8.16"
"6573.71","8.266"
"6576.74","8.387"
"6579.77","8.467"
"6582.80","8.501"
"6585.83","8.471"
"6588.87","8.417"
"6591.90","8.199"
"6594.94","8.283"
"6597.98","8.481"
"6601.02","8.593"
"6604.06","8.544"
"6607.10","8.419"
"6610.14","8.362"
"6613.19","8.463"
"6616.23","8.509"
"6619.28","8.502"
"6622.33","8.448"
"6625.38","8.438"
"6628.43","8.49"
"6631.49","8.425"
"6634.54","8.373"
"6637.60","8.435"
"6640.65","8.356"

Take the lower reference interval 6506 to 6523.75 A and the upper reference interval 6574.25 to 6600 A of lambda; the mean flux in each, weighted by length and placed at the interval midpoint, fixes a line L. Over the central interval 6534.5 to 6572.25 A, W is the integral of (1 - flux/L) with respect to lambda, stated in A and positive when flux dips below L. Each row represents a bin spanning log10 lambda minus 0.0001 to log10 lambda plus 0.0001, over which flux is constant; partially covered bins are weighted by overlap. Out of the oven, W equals 2.3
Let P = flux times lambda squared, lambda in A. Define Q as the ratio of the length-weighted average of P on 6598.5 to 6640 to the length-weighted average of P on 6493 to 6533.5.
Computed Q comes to 1.0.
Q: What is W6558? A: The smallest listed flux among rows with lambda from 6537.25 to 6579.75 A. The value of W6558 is 6.469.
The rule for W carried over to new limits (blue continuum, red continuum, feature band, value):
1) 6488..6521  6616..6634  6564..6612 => 1.01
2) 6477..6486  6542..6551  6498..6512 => 0.18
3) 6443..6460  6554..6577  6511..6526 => -1.11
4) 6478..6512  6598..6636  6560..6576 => 1.78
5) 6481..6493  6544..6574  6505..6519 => -0.45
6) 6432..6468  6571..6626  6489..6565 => 1.68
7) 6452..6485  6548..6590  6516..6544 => -1.07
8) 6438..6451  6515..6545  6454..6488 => -0.47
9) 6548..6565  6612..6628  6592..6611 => -0.45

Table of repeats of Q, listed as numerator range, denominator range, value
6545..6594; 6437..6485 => 0.96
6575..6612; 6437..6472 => 1.02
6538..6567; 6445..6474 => 0.95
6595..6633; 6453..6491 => 1.02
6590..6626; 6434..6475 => 1.03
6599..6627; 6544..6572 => 1.11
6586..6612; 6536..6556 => 1.02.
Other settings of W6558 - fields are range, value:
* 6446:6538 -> 8.003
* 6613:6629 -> 8.438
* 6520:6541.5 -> 8.467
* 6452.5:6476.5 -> 8.449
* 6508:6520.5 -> 8.613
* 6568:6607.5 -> 8.16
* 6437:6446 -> 8.404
